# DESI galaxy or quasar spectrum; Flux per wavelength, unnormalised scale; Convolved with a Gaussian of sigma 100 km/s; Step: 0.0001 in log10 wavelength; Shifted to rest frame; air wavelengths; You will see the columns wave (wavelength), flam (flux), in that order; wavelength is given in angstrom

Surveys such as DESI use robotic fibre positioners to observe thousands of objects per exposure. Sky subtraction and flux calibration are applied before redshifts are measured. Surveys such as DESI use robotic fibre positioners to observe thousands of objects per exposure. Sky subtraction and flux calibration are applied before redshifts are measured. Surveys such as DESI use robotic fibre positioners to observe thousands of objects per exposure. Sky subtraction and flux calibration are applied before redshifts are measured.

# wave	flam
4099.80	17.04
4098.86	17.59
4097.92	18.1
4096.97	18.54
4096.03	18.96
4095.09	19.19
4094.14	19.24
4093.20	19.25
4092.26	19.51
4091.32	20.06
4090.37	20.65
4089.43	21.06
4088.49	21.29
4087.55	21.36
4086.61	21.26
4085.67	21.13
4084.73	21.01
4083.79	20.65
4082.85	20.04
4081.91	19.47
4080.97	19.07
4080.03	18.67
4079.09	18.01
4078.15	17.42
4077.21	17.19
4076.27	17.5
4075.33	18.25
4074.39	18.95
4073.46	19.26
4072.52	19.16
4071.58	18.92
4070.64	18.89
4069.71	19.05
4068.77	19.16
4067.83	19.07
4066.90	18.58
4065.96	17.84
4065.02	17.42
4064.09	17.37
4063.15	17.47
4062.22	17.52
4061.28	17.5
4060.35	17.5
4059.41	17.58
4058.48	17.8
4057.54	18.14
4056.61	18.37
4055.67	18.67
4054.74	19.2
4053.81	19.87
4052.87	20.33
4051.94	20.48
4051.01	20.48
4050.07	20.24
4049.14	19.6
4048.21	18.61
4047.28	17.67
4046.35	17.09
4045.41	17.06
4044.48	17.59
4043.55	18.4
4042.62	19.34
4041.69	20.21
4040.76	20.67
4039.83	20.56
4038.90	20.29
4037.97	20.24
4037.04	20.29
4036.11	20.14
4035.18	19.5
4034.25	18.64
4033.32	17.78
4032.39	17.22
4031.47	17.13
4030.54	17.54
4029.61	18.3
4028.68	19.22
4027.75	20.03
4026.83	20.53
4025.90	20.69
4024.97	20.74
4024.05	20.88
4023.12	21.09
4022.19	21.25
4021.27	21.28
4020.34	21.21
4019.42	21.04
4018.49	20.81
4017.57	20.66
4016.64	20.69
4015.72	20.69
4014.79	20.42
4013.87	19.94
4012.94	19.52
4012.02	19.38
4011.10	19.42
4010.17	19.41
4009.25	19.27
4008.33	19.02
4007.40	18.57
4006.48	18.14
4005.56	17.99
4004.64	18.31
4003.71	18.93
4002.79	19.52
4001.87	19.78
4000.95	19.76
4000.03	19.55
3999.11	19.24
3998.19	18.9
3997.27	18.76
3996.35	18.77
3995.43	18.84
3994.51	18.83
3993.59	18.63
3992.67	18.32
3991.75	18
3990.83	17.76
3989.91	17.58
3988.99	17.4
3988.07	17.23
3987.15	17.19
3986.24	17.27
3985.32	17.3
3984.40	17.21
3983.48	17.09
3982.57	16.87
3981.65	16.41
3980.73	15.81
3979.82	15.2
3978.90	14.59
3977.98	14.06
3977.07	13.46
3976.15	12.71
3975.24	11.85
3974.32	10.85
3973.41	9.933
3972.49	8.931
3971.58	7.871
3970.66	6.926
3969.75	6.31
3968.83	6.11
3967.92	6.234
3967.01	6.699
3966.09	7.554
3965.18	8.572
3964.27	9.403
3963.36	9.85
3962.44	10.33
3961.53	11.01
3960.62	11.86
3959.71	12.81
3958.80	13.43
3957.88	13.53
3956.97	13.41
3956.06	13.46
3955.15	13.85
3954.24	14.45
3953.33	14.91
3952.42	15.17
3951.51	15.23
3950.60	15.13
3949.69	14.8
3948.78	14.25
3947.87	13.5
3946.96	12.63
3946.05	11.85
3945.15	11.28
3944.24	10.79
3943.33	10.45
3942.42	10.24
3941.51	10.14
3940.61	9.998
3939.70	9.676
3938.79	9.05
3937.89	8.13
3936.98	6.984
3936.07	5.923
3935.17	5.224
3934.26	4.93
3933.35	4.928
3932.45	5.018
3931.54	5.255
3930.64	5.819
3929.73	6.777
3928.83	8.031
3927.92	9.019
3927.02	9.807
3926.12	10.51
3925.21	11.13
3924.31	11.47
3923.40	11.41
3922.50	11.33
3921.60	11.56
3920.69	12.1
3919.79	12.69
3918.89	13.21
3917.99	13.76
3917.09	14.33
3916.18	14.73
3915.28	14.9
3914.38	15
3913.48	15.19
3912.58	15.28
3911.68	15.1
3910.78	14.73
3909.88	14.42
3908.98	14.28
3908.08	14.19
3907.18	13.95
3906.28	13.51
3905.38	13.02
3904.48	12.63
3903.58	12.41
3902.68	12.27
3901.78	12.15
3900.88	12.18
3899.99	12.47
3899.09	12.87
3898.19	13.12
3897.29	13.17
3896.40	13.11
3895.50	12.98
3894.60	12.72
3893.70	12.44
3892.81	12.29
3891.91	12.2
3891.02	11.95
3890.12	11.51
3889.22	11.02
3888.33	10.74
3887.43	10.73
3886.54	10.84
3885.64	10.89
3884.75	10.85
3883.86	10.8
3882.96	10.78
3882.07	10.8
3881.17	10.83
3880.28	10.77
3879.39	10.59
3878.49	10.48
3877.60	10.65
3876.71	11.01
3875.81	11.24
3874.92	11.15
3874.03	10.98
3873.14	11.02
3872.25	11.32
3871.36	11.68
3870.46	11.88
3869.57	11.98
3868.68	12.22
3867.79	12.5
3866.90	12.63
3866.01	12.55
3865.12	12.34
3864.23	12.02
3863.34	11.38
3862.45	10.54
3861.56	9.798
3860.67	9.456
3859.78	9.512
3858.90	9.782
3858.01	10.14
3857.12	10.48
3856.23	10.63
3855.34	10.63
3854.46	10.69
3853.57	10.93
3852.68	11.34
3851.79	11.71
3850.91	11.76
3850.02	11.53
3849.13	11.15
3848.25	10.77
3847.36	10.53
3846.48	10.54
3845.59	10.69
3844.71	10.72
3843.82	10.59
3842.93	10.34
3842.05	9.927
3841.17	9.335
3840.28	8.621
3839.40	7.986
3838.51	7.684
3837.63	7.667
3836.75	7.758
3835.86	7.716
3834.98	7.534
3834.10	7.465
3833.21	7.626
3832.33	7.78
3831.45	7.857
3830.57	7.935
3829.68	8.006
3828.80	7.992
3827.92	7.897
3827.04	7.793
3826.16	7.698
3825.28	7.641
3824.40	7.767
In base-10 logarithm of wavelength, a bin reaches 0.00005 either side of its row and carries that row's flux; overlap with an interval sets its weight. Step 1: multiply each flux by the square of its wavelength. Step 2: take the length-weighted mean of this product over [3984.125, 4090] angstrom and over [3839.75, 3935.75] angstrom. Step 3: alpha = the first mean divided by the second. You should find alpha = 1.82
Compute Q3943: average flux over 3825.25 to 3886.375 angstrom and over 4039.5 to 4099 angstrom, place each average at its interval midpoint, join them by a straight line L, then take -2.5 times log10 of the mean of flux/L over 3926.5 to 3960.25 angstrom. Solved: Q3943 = 0.30 mag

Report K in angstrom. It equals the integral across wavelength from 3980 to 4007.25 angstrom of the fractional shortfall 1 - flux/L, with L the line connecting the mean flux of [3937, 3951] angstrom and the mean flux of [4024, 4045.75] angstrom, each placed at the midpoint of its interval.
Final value -4.2 angstrom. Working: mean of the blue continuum 11.3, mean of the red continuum 19.3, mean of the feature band 18.1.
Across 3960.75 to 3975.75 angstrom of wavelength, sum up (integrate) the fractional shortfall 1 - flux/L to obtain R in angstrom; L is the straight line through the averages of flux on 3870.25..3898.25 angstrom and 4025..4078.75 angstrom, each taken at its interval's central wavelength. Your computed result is 6.3 angstrom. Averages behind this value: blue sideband 11.4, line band 8.74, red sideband 18.8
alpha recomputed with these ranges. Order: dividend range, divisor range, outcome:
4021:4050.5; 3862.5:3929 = 1.71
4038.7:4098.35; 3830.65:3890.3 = 2.03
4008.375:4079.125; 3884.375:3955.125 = 1.75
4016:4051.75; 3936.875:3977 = 1.85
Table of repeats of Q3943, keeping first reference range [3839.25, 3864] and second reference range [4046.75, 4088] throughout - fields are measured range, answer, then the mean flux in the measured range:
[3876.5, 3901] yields 0.030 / 11.6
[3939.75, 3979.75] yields 0.270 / 11.4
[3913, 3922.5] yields -0.049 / 13.6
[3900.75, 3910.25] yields -0.053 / 13.2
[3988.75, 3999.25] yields -0.150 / 18.4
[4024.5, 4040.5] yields -0.108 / 19.4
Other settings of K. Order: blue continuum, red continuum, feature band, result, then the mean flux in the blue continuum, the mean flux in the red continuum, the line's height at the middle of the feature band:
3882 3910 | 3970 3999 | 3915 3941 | 7.45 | 12.3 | 15.5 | 13.4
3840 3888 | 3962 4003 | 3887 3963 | 5.31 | 10.9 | 14.4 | 12.7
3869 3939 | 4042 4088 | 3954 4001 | 2.81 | 11.3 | 18.8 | 14.7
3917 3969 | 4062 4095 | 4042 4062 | -1.33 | 10.5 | 19.2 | 17.5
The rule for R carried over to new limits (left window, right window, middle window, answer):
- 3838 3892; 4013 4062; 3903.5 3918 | -1.3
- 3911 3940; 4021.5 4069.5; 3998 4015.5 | -3.3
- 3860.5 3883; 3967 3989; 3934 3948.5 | 3.3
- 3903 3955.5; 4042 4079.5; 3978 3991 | -2.0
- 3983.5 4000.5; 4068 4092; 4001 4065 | -1.8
